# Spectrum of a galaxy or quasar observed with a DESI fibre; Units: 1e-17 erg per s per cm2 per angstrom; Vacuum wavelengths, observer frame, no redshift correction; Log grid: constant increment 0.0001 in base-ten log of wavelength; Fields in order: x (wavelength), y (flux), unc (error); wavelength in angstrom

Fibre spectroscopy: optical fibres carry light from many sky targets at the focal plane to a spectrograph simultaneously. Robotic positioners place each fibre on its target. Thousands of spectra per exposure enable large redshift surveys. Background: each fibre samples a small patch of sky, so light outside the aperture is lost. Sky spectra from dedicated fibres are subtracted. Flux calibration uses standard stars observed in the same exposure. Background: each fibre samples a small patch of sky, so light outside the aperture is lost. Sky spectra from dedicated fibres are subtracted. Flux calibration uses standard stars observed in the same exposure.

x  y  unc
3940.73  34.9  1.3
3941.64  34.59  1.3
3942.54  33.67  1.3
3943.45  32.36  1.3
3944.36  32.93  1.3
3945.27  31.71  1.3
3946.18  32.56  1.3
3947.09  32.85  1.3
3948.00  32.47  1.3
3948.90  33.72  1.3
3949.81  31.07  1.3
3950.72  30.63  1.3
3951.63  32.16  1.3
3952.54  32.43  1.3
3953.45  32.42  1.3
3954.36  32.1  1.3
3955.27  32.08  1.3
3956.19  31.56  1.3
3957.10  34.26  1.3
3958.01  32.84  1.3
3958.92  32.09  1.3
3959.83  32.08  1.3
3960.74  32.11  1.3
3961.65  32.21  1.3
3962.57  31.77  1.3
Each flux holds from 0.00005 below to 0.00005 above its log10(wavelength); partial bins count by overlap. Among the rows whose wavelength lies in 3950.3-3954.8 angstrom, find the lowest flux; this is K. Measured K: 30.63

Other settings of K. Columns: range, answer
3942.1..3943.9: 32.36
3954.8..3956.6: 31.56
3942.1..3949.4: 31.71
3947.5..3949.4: 32.47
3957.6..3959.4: 32.09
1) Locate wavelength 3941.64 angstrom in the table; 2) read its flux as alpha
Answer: 34.59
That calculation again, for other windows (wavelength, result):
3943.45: 32.36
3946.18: 32.56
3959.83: 32.08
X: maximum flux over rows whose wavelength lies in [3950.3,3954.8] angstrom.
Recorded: 32.43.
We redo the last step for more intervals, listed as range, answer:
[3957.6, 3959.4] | 32.84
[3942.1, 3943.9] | 33.67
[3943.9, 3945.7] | 32.93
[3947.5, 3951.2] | 33.72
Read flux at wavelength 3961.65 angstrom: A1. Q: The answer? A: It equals 32.21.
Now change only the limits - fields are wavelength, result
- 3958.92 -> 32.09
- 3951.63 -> 32.16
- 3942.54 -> 33.67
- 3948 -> 32.47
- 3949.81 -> 31.07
